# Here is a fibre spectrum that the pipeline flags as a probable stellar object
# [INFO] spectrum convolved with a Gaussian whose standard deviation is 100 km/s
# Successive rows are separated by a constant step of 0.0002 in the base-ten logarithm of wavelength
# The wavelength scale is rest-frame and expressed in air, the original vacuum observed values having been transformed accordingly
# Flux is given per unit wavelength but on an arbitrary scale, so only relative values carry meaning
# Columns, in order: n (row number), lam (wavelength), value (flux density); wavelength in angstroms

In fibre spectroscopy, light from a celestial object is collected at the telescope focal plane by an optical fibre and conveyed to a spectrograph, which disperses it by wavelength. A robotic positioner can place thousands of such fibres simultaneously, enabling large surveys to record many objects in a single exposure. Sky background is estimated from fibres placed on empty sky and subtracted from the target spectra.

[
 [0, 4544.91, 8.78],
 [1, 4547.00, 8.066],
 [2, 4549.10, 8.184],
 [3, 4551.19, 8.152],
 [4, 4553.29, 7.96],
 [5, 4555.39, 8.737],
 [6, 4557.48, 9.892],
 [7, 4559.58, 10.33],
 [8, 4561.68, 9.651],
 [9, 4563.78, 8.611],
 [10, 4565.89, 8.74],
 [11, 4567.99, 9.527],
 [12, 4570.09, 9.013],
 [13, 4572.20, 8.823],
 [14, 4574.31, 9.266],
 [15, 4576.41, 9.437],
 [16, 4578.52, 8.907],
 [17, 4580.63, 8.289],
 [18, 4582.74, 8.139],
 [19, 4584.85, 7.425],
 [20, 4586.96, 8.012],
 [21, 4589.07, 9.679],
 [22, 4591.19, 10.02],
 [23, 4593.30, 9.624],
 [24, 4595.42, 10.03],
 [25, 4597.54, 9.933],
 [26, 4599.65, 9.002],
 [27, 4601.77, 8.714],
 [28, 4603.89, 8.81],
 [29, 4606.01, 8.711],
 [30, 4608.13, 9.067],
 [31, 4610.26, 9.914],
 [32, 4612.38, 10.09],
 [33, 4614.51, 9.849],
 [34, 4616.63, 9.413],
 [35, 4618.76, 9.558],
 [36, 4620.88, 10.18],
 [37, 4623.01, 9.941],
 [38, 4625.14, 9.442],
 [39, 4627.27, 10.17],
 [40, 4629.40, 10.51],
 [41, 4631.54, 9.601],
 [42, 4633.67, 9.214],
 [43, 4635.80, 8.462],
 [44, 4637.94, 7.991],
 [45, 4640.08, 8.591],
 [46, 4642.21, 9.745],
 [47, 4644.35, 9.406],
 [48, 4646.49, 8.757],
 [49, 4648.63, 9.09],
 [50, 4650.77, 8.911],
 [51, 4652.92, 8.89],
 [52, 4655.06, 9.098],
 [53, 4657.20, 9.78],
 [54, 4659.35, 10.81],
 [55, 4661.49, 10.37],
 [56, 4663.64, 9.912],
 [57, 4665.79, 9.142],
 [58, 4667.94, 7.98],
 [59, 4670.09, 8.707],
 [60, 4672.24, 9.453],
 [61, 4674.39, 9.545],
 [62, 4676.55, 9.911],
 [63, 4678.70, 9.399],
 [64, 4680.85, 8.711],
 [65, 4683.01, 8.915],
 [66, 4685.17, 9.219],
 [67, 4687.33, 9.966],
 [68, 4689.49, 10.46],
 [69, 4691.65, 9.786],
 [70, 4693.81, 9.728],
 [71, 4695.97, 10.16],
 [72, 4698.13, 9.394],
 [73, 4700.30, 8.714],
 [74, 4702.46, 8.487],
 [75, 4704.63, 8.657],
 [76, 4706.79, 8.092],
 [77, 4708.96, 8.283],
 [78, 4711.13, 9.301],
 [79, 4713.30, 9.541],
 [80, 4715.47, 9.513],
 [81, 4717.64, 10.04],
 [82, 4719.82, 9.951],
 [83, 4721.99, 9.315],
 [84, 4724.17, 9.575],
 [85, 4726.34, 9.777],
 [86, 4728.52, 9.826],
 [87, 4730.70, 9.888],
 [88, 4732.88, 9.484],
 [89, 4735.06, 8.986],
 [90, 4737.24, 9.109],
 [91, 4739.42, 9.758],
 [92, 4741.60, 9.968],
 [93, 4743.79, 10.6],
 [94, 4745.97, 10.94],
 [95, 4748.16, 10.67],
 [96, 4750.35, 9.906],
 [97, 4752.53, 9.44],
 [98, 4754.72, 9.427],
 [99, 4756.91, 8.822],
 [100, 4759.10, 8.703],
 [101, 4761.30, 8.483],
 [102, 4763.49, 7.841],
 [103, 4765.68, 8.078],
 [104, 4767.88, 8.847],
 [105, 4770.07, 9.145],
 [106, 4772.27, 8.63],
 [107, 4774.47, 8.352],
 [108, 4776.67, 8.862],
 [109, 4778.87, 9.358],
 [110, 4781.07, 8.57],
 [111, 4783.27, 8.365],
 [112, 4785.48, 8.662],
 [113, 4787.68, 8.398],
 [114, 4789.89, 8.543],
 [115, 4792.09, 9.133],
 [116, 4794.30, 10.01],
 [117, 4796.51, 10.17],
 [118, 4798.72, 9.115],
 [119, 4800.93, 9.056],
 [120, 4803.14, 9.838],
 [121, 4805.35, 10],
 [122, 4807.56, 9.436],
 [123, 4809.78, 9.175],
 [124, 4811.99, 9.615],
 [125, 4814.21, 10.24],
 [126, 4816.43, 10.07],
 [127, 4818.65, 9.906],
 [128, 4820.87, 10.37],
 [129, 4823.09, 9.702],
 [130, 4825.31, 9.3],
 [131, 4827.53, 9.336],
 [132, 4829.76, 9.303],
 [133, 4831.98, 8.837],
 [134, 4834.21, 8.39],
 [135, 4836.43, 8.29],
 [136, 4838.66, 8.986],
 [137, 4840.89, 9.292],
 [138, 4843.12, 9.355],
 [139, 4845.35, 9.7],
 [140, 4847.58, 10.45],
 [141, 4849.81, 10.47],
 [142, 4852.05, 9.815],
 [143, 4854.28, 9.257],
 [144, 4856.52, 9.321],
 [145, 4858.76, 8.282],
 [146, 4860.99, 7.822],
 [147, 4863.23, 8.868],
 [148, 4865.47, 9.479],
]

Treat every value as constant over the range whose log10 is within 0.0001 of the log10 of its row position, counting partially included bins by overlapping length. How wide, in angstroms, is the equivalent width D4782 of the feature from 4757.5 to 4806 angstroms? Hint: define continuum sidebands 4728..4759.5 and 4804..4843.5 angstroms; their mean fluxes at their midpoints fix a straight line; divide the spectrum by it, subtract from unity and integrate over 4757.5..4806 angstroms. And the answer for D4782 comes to 3.4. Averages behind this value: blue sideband 9.72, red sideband 9.43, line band 8.91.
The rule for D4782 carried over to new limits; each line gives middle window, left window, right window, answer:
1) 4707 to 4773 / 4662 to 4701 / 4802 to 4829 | 1.2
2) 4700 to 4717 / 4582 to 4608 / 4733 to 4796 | 0.5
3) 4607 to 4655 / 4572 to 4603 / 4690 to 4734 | -1.3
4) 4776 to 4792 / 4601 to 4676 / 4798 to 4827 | 1.5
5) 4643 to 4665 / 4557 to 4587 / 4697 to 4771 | -0.9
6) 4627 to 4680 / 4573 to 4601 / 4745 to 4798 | -1.6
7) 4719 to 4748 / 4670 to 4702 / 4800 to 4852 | -1.0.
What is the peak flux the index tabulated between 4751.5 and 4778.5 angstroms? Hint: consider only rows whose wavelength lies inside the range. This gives 9.44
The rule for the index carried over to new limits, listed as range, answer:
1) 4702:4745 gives 10.6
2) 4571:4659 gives 10.51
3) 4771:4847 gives 10.37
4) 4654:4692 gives 10.81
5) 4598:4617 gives 10.09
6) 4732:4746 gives 10.94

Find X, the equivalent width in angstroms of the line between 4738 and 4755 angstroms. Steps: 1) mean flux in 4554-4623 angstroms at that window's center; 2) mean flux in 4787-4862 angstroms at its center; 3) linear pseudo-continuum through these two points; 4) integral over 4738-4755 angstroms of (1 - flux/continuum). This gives -1.4 angstroms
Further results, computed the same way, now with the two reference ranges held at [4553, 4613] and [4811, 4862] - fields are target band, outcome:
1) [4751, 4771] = 1.2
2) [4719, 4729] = -0.4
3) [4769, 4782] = 0.7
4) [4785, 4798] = 0.2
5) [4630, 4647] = 0.3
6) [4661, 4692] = -0.6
